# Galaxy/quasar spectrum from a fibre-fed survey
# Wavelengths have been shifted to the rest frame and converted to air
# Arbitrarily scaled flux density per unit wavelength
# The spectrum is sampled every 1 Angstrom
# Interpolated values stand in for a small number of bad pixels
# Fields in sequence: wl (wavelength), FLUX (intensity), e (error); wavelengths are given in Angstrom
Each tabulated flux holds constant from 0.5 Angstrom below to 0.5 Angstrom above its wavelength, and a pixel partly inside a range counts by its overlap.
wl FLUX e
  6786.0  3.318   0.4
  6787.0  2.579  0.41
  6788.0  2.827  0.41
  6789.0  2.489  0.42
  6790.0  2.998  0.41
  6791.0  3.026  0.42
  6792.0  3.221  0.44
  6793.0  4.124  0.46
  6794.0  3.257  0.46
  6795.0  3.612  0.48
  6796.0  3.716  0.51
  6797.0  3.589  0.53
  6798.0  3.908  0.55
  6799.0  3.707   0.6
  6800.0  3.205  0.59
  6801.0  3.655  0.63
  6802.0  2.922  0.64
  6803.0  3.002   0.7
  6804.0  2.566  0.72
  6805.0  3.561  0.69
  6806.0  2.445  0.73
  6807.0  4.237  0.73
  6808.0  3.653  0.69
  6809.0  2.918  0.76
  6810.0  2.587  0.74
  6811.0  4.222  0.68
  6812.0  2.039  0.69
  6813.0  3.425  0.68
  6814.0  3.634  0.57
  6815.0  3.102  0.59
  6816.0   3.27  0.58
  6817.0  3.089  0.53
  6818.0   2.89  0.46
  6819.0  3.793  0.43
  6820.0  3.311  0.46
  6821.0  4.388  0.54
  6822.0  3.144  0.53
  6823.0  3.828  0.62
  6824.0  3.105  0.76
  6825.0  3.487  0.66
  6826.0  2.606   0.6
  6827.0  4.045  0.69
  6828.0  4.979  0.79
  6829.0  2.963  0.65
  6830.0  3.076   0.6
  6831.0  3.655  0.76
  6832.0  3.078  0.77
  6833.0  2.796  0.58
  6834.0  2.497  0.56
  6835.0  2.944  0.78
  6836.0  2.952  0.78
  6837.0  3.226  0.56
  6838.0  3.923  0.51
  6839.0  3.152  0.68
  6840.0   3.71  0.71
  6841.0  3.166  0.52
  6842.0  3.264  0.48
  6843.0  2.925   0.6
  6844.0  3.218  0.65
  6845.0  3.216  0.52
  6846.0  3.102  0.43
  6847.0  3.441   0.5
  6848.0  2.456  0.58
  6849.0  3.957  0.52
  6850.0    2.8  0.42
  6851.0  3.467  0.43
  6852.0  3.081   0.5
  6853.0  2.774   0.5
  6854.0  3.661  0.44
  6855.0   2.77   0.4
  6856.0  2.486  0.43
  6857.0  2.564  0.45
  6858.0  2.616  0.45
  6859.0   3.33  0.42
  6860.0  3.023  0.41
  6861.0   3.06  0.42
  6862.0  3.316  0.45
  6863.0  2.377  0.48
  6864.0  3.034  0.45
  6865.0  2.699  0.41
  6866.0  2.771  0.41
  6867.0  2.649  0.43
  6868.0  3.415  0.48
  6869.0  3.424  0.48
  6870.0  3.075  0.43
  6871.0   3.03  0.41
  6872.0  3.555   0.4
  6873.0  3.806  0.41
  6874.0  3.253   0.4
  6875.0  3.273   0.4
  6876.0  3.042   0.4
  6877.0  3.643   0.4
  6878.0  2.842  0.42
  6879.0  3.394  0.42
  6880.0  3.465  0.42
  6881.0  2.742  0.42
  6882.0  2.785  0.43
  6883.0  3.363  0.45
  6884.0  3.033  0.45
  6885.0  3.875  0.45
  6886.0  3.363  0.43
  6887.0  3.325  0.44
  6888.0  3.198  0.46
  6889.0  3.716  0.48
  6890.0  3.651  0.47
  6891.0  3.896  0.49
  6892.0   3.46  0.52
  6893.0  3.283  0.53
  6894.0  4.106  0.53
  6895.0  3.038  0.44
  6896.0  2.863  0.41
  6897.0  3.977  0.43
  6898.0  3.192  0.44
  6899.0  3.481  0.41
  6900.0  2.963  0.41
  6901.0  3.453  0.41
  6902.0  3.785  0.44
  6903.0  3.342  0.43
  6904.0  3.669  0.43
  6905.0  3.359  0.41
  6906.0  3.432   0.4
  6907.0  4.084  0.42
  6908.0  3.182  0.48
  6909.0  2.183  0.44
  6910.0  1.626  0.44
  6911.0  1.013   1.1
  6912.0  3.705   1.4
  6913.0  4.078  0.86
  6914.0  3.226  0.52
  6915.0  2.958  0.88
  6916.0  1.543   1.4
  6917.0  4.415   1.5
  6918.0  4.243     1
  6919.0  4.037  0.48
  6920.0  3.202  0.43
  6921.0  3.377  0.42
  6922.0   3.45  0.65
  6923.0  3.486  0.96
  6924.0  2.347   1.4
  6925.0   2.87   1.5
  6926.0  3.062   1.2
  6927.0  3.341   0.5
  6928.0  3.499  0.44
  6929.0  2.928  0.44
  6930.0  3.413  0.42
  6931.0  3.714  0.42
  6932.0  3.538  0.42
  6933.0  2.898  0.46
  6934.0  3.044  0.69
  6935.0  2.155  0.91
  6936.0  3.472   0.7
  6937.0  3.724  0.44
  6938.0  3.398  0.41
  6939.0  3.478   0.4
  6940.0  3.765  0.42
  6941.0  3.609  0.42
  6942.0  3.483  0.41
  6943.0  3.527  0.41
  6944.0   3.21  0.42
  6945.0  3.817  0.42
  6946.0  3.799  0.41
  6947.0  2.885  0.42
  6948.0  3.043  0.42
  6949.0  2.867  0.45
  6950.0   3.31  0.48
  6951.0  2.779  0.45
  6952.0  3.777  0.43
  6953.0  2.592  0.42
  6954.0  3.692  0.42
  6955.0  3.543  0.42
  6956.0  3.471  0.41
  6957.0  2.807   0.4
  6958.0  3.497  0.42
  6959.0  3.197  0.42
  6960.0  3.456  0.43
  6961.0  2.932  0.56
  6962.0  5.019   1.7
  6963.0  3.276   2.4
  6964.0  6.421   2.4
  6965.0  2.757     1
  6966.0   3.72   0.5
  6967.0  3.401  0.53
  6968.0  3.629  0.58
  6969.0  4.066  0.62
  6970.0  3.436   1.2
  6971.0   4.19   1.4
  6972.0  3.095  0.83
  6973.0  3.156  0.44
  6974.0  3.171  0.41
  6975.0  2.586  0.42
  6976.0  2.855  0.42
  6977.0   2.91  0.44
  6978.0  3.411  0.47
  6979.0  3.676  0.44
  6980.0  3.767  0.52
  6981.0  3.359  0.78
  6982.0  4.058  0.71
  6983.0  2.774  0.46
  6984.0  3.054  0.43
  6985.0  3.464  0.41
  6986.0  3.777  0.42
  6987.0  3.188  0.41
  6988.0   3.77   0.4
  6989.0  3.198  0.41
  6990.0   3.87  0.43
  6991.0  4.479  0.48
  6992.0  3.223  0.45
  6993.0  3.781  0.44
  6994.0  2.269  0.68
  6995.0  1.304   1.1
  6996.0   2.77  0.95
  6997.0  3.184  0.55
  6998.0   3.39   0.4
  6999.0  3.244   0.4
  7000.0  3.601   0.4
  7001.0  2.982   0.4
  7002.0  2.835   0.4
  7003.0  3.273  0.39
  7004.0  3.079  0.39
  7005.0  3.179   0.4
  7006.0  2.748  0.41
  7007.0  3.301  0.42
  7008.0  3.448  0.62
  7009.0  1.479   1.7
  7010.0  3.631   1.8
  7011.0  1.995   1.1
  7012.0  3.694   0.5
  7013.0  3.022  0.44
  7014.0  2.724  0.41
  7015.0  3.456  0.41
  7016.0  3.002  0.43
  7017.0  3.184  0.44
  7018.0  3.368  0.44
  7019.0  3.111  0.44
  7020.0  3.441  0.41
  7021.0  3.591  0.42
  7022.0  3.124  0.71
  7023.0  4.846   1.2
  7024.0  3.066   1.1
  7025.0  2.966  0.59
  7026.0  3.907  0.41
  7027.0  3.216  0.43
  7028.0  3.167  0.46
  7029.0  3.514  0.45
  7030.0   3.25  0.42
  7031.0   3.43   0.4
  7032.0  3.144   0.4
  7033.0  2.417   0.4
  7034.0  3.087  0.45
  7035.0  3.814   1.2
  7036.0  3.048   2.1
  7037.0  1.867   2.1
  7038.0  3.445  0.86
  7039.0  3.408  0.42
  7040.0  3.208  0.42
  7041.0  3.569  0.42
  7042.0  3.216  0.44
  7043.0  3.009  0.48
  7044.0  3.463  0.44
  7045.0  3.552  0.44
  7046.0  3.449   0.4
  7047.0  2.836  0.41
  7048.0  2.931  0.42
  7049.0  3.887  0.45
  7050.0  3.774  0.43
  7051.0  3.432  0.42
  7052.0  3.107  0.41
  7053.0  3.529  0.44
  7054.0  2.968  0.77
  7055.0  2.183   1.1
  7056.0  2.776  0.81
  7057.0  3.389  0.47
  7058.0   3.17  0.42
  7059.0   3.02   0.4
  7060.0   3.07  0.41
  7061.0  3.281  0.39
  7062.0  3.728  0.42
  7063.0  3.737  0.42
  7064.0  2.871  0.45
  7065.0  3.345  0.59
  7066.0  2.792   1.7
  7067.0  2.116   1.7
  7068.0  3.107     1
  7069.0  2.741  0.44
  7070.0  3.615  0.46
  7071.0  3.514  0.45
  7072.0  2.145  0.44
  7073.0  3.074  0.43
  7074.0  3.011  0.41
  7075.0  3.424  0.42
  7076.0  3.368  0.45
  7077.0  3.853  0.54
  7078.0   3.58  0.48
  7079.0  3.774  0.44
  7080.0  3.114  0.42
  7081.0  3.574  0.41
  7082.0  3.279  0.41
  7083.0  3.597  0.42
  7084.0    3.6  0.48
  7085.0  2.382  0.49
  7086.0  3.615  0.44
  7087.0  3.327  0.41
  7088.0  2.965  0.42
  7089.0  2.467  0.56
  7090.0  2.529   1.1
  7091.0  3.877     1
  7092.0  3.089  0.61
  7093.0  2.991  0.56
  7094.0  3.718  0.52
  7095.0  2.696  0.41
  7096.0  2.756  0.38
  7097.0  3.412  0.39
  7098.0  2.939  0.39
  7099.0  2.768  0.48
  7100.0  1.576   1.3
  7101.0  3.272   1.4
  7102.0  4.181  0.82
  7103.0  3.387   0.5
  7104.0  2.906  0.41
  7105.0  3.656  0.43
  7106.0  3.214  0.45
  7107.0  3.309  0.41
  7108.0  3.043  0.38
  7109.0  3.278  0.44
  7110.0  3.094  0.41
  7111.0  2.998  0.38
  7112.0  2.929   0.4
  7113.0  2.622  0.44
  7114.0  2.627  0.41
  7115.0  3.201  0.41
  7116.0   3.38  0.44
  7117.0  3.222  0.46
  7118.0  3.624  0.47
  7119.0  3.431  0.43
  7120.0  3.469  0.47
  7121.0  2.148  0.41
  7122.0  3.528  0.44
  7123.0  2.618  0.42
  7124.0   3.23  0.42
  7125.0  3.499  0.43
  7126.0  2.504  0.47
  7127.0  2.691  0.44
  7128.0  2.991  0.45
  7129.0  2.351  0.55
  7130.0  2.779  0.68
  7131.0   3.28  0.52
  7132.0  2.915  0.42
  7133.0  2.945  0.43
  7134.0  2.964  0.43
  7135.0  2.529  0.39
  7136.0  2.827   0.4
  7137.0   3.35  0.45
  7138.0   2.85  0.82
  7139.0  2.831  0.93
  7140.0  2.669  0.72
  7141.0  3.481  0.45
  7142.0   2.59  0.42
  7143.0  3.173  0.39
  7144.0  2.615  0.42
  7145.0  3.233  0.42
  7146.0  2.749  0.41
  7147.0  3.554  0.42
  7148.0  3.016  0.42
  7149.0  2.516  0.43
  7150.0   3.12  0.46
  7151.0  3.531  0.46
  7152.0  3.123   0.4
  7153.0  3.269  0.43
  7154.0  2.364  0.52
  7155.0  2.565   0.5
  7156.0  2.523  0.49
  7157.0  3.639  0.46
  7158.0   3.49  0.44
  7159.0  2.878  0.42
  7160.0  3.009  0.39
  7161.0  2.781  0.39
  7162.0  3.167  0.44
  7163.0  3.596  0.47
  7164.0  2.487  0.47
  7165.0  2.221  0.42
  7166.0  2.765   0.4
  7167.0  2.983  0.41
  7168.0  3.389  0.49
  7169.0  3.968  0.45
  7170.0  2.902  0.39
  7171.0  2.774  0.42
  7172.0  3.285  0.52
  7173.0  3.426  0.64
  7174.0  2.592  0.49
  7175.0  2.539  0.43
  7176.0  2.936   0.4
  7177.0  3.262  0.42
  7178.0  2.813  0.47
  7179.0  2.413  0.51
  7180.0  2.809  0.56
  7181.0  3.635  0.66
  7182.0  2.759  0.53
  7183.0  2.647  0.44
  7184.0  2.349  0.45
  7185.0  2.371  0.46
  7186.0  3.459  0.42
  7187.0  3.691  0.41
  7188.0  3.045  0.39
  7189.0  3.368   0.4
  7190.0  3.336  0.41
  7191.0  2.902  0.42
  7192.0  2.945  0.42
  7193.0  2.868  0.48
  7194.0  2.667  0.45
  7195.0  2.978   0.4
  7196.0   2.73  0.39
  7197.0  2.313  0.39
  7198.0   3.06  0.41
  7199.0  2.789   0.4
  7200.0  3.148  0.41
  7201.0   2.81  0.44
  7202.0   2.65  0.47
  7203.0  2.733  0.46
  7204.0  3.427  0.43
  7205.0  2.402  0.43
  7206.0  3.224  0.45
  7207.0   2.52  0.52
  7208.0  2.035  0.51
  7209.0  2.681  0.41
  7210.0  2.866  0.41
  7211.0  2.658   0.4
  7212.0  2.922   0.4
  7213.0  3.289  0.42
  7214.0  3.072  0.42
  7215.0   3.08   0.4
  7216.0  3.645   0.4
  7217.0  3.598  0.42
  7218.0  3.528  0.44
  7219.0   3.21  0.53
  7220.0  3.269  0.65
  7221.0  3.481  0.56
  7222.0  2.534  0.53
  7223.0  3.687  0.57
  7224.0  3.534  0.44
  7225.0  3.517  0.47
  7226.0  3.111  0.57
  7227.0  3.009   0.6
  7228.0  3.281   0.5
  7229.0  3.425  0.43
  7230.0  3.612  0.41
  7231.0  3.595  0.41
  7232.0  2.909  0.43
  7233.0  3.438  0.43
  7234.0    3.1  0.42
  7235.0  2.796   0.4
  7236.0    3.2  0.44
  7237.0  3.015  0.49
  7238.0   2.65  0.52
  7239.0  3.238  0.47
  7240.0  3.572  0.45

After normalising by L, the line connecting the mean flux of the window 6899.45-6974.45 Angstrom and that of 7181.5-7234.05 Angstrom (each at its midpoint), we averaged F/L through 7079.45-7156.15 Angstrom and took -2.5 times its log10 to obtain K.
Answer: 0.036 mag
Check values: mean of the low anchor 3.35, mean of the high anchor 3.04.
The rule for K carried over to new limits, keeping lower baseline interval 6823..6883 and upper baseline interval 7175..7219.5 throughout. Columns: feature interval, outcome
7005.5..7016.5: 0.039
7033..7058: -0.052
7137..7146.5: 0.016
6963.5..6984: -0.140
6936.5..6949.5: -0.108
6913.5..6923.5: -0.091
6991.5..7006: 0.025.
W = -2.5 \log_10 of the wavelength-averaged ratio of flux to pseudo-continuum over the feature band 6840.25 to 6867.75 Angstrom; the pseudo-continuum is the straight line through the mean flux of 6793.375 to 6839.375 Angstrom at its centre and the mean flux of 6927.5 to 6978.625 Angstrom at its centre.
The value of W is 0.11 mag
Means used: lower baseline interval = 3.33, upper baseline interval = 3.4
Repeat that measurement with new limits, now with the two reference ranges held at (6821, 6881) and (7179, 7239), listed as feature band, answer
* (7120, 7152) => 0.04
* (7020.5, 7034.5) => -0.08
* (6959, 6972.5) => -0.20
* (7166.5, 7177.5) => -0.02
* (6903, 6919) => 0.00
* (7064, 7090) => -0.02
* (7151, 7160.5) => 0.02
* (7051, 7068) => 0.01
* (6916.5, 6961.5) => -0.06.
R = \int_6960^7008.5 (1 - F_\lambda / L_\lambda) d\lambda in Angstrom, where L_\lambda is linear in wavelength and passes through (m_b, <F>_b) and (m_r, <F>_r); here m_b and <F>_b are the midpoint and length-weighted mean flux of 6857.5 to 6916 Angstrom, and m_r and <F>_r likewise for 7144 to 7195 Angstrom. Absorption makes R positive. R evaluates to -3.85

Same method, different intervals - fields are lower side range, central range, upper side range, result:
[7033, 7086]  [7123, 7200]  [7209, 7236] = 6.3 Angstrom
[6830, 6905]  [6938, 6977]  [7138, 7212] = -3.9 Angstrom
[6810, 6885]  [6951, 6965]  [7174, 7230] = -2.1 Angstrom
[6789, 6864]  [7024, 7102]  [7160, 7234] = -1.7 Angstrom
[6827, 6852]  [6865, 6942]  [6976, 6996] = 0.2 Angstrom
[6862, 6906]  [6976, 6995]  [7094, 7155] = -1.2 Angstrom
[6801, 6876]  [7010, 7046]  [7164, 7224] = -2.0 Angstrom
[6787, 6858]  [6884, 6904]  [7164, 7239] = -1.6 Angstrom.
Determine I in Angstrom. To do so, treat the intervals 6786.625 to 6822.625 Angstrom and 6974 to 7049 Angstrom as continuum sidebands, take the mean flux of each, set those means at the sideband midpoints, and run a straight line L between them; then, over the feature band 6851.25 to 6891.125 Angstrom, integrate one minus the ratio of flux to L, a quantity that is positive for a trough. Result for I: 1.3 Angstrom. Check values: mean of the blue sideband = 3.29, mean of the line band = 3.15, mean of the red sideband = 3.21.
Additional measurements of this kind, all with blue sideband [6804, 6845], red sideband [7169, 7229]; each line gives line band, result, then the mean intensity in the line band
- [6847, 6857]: 0.7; 3.05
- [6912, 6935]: -0.5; 3.29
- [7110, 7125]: -0.1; 3.09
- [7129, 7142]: 0.6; 2.91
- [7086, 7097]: 0.0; 3.08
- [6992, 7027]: 0.4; 3.12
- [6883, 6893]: -0.7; 3.48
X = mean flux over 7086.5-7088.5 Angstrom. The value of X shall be 3.15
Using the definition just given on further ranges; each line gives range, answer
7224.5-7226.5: 3.31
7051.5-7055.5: 2.95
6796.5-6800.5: 3.6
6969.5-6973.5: 3.47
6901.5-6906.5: 3.52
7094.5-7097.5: 2.95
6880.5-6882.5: 2.76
